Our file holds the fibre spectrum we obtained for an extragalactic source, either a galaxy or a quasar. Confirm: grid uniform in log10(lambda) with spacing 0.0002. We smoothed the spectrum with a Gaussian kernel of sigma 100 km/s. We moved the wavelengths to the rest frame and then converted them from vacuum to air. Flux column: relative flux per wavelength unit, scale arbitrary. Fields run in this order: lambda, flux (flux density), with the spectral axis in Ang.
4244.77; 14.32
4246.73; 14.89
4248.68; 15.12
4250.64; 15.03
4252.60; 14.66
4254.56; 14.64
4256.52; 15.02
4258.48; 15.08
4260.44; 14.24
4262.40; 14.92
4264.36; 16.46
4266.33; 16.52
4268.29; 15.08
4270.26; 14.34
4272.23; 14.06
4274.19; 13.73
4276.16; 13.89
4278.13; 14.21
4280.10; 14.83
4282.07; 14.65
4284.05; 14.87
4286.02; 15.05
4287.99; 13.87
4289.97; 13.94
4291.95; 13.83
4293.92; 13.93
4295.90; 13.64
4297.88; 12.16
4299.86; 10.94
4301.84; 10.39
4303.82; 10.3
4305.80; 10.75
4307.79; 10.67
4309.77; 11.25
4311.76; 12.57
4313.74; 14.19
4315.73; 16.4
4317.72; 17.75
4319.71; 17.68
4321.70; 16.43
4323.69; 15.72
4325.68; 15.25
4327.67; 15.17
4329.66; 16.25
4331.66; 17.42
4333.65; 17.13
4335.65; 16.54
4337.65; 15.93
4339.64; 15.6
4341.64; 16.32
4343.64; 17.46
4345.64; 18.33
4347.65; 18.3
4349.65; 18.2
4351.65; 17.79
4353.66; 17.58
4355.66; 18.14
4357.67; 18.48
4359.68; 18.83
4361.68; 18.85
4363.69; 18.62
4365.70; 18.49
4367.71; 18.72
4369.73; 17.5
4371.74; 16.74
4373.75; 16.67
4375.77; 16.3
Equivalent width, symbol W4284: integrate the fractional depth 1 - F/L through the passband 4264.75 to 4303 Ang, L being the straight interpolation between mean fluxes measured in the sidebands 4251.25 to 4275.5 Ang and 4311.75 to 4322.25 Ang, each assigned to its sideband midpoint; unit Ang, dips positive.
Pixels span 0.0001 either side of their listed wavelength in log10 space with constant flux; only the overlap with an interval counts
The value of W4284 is 3.54 Ang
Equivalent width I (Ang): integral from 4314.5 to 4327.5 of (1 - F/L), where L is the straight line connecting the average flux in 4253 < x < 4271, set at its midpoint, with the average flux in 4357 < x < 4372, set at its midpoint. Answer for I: 0.44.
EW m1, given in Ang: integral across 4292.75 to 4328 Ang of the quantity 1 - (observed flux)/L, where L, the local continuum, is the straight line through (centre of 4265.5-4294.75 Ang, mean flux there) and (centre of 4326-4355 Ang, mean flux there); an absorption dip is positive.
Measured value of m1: 4.8 Ang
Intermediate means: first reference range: 14.4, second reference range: 17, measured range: 13.6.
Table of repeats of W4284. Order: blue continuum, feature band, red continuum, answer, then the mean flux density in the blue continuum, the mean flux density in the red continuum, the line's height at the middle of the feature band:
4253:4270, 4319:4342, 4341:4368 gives 1.48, 15.2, 18.2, 17.4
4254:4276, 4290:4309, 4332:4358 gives 4.75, 14.9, 17.3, 15.9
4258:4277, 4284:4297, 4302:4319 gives -0.25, 14.8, 12.9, 13.8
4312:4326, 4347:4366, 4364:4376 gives -1.31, 16.1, 17.5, 17.1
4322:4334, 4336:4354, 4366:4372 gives -0.42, 16.1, 17.9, 16.8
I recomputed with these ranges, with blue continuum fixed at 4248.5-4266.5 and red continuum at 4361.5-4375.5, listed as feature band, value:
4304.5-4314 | 2.7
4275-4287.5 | 0.9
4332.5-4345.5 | 0.3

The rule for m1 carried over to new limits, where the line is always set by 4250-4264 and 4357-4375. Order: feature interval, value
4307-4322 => 1.8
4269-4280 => 0.9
